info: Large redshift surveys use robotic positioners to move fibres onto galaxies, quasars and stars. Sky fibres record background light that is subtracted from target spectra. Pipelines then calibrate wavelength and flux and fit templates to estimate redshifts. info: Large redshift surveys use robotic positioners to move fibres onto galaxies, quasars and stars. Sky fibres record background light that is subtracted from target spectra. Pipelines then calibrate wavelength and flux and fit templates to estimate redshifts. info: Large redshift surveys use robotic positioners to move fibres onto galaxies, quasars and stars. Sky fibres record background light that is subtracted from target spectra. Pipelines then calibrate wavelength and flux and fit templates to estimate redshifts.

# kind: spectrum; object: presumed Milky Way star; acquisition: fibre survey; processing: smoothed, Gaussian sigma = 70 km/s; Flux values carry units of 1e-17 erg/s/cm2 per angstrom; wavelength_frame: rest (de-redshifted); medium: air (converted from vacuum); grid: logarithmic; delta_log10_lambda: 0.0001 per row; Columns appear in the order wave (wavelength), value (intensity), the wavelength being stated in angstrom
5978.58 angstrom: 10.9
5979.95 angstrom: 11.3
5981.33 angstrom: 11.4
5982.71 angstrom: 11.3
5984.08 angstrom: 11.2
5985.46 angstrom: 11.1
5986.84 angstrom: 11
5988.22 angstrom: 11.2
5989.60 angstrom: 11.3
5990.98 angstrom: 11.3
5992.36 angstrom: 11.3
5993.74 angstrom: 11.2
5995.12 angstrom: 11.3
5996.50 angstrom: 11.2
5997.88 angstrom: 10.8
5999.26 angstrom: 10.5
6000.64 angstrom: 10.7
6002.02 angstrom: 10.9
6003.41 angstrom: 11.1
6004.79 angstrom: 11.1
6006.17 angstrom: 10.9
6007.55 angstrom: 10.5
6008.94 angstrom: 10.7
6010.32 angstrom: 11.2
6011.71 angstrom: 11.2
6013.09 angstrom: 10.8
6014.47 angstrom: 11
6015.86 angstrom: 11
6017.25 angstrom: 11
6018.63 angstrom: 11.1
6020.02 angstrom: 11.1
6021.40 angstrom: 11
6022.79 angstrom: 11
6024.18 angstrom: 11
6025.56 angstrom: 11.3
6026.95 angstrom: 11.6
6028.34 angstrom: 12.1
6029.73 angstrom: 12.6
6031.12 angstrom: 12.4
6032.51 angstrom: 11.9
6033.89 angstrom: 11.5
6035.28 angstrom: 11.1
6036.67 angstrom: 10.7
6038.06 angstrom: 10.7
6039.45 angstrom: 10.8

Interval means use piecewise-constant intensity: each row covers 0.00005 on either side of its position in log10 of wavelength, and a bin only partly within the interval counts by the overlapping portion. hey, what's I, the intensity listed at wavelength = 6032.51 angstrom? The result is 11.9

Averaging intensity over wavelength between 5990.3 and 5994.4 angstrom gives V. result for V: 11.3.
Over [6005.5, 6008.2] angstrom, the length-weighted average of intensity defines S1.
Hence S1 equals 10.7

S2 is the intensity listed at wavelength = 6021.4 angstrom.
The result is 11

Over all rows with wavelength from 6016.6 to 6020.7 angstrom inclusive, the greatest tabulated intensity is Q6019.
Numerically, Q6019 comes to 11.1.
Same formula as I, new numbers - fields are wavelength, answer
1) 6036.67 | 10.7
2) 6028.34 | 12.1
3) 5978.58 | 10.9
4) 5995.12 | 11.3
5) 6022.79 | 11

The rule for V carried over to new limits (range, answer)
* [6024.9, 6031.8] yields 12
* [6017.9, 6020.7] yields 11.1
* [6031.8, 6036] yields 11.5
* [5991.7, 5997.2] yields 11.3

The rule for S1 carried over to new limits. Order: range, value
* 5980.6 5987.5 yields 11.2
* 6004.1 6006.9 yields 11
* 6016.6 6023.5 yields 11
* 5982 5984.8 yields 11.3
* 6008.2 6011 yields 10.9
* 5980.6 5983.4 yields 11.4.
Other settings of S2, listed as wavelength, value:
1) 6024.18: 11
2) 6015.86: 11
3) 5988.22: 11.2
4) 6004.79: 11.1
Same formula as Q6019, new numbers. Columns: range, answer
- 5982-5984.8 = 11.3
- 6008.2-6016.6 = 11.2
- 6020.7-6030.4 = 12.6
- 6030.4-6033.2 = 12.4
